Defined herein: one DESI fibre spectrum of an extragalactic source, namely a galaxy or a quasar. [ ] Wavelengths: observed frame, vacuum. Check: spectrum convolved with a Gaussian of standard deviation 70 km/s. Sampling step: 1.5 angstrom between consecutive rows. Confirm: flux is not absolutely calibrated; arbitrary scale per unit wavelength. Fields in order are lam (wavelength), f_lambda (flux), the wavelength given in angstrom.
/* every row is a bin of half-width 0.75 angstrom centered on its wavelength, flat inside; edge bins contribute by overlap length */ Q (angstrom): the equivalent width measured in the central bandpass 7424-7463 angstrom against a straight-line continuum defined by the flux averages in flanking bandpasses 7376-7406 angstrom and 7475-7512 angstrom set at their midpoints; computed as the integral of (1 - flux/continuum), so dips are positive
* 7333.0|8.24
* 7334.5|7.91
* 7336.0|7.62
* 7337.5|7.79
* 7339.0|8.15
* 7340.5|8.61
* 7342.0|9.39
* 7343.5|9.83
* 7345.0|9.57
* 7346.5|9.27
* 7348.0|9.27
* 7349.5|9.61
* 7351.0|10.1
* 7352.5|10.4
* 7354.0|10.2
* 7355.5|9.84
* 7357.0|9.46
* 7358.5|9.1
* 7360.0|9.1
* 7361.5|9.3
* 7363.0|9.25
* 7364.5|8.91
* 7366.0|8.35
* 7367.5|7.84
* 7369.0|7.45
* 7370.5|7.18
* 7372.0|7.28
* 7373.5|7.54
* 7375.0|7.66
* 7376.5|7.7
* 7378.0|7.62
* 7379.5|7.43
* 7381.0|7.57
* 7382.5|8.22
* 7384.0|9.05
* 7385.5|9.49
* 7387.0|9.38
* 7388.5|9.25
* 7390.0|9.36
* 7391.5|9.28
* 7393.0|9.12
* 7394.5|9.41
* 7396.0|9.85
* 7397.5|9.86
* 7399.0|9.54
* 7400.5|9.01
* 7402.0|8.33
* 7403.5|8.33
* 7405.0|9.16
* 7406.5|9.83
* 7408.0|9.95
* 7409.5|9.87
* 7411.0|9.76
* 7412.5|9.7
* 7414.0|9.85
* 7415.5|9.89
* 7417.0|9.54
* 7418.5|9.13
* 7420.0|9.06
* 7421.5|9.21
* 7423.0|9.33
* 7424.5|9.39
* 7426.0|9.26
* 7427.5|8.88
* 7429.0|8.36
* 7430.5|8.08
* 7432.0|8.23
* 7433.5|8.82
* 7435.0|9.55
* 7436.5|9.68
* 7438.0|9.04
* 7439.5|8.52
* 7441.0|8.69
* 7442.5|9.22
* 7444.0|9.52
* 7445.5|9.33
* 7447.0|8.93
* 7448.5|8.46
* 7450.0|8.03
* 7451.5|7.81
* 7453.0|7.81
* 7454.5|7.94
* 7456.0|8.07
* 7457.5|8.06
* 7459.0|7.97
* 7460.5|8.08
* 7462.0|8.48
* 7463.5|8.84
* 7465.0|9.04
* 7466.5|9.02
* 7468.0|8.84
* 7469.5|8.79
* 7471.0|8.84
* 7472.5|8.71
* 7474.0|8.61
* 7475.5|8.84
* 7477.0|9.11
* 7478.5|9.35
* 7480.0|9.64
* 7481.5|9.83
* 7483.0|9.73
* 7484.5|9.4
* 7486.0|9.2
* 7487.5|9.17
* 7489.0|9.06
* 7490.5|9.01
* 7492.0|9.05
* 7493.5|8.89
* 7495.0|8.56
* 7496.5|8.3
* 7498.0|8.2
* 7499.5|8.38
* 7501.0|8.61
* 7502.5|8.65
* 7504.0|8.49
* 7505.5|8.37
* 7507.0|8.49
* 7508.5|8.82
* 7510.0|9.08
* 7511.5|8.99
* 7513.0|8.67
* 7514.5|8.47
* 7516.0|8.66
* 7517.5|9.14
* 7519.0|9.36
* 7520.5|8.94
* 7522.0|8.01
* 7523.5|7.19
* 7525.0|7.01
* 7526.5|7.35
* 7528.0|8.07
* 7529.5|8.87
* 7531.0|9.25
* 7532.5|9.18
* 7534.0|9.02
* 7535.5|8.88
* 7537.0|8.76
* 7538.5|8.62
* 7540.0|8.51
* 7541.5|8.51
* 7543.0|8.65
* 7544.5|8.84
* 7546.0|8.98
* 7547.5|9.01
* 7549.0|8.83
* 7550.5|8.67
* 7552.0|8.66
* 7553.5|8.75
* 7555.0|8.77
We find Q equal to 1.2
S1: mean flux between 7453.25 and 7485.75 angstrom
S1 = 8.81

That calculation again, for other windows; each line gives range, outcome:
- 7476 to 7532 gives 8.74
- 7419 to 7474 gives 8.72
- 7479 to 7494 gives 9.31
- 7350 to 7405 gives 8.81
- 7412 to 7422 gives 9.48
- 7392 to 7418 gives 9.47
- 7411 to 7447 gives 9.15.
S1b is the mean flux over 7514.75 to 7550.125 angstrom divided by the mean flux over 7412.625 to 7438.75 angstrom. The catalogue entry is 0.9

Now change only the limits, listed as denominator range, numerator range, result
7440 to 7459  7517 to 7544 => 1.01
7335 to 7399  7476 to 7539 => 0.99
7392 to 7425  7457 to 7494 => 0.95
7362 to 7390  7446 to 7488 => 1.06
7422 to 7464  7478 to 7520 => 1.03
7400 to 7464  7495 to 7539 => 0.96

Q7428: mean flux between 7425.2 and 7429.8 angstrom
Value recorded 8.83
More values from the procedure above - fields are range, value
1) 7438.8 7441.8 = 8.62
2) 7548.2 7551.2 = 8.76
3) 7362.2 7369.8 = 8.36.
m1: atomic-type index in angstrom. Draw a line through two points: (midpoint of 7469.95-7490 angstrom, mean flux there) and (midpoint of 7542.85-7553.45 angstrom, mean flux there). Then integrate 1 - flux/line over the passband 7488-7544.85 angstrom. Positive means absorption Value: 2.4 angstrom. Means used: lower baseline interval 9.18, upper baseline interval 8.81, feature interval 8.6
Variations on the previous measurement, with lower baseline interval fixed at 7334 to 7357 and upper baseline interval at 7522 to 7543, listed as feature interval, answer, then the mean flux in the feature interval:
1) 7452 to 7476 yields 0.6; 8.49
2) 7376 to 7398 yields 0.4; 8.84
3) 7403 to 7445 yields -1.7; 9.21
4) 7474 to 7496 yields -1.5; 9.17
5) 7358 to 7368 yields 0.3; 8.85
